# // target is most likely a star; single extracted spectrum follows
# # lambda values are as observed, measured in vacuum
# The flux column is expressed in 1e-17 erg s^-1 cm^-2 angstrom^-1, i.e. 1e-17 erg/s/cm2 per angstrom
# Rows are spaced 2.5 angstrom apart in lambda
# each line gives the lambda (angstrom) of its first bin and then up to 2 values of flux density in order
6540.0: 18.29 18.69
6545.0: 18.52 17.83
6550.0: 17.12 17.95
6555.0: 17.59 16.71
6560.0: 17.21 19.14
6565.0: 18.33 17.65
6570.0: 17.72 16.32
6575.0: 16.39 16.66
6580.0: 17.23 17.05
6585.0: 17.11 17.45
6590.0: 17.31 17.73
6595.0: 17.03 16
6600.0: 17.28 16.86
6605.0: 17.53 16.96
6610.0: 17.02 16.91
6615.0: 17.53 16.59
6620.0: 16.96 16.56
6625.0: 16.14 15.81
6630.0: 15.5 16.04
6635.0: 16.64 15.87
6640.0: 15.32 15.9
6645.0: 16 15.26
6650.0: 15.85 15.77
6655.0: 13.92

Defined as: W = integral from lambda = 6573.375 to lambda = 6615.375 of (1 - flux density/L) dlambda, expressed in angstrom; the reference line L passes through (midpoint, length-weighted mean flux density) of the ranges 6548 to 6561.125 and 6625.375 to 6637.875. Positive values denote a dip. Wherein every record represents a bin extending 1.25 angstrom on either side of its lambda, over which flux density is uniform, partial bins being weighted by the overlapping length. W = -1.0 angstrom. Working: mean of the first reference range 17.3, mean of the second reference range 16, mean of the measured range 17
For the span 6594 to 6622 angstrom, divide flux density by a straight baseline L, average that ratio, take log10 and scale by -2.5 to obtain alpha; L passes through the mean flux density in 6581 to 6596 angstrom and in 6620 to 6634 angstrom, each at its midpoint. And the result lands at -0.02 mag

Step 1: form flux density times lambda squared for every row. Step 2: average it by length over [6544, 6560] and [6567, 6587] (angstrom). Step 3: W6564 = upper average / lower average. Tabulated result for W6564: 1.0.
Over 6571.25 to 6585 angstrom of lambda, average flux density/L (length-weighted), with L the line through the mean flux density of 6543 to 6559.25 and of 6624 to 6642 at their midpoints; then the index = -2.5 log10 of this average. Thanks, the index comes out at 0.02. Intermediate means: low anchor 17.7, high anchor 15.9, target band 16.8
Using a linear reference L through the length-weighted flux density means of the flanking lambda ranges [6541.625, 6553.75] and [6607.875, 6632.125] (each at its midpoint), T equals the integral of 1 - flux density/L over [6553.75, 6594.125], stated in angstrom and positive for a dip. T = 0.3 angstrom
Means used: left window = 18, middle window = 17.3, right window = 16.6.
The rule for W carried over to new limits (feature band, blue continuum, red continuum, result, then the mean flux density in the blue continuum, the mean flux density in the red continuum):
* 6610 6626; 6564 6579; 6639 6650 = -0.60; 17.2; 15.7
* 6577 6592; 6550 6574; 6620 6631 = -0.11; 17.6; 16.1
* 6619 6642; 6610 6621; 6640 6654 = 0.42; 17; 15.7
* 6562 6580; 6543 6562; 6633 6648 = -0.08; 17.7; 15.9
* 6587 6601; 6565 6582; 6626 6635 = -0.37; 17.1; 15.9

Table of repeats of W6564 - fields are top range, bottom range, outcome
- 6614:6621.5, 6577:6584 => 1.01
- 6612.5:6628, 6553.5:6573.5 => 0.96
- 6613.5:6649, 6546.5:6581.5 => 0.95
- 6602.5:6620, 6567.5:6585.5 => 1.02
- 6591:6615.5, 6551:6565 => 0.97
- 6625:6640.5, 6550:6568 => 0.92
